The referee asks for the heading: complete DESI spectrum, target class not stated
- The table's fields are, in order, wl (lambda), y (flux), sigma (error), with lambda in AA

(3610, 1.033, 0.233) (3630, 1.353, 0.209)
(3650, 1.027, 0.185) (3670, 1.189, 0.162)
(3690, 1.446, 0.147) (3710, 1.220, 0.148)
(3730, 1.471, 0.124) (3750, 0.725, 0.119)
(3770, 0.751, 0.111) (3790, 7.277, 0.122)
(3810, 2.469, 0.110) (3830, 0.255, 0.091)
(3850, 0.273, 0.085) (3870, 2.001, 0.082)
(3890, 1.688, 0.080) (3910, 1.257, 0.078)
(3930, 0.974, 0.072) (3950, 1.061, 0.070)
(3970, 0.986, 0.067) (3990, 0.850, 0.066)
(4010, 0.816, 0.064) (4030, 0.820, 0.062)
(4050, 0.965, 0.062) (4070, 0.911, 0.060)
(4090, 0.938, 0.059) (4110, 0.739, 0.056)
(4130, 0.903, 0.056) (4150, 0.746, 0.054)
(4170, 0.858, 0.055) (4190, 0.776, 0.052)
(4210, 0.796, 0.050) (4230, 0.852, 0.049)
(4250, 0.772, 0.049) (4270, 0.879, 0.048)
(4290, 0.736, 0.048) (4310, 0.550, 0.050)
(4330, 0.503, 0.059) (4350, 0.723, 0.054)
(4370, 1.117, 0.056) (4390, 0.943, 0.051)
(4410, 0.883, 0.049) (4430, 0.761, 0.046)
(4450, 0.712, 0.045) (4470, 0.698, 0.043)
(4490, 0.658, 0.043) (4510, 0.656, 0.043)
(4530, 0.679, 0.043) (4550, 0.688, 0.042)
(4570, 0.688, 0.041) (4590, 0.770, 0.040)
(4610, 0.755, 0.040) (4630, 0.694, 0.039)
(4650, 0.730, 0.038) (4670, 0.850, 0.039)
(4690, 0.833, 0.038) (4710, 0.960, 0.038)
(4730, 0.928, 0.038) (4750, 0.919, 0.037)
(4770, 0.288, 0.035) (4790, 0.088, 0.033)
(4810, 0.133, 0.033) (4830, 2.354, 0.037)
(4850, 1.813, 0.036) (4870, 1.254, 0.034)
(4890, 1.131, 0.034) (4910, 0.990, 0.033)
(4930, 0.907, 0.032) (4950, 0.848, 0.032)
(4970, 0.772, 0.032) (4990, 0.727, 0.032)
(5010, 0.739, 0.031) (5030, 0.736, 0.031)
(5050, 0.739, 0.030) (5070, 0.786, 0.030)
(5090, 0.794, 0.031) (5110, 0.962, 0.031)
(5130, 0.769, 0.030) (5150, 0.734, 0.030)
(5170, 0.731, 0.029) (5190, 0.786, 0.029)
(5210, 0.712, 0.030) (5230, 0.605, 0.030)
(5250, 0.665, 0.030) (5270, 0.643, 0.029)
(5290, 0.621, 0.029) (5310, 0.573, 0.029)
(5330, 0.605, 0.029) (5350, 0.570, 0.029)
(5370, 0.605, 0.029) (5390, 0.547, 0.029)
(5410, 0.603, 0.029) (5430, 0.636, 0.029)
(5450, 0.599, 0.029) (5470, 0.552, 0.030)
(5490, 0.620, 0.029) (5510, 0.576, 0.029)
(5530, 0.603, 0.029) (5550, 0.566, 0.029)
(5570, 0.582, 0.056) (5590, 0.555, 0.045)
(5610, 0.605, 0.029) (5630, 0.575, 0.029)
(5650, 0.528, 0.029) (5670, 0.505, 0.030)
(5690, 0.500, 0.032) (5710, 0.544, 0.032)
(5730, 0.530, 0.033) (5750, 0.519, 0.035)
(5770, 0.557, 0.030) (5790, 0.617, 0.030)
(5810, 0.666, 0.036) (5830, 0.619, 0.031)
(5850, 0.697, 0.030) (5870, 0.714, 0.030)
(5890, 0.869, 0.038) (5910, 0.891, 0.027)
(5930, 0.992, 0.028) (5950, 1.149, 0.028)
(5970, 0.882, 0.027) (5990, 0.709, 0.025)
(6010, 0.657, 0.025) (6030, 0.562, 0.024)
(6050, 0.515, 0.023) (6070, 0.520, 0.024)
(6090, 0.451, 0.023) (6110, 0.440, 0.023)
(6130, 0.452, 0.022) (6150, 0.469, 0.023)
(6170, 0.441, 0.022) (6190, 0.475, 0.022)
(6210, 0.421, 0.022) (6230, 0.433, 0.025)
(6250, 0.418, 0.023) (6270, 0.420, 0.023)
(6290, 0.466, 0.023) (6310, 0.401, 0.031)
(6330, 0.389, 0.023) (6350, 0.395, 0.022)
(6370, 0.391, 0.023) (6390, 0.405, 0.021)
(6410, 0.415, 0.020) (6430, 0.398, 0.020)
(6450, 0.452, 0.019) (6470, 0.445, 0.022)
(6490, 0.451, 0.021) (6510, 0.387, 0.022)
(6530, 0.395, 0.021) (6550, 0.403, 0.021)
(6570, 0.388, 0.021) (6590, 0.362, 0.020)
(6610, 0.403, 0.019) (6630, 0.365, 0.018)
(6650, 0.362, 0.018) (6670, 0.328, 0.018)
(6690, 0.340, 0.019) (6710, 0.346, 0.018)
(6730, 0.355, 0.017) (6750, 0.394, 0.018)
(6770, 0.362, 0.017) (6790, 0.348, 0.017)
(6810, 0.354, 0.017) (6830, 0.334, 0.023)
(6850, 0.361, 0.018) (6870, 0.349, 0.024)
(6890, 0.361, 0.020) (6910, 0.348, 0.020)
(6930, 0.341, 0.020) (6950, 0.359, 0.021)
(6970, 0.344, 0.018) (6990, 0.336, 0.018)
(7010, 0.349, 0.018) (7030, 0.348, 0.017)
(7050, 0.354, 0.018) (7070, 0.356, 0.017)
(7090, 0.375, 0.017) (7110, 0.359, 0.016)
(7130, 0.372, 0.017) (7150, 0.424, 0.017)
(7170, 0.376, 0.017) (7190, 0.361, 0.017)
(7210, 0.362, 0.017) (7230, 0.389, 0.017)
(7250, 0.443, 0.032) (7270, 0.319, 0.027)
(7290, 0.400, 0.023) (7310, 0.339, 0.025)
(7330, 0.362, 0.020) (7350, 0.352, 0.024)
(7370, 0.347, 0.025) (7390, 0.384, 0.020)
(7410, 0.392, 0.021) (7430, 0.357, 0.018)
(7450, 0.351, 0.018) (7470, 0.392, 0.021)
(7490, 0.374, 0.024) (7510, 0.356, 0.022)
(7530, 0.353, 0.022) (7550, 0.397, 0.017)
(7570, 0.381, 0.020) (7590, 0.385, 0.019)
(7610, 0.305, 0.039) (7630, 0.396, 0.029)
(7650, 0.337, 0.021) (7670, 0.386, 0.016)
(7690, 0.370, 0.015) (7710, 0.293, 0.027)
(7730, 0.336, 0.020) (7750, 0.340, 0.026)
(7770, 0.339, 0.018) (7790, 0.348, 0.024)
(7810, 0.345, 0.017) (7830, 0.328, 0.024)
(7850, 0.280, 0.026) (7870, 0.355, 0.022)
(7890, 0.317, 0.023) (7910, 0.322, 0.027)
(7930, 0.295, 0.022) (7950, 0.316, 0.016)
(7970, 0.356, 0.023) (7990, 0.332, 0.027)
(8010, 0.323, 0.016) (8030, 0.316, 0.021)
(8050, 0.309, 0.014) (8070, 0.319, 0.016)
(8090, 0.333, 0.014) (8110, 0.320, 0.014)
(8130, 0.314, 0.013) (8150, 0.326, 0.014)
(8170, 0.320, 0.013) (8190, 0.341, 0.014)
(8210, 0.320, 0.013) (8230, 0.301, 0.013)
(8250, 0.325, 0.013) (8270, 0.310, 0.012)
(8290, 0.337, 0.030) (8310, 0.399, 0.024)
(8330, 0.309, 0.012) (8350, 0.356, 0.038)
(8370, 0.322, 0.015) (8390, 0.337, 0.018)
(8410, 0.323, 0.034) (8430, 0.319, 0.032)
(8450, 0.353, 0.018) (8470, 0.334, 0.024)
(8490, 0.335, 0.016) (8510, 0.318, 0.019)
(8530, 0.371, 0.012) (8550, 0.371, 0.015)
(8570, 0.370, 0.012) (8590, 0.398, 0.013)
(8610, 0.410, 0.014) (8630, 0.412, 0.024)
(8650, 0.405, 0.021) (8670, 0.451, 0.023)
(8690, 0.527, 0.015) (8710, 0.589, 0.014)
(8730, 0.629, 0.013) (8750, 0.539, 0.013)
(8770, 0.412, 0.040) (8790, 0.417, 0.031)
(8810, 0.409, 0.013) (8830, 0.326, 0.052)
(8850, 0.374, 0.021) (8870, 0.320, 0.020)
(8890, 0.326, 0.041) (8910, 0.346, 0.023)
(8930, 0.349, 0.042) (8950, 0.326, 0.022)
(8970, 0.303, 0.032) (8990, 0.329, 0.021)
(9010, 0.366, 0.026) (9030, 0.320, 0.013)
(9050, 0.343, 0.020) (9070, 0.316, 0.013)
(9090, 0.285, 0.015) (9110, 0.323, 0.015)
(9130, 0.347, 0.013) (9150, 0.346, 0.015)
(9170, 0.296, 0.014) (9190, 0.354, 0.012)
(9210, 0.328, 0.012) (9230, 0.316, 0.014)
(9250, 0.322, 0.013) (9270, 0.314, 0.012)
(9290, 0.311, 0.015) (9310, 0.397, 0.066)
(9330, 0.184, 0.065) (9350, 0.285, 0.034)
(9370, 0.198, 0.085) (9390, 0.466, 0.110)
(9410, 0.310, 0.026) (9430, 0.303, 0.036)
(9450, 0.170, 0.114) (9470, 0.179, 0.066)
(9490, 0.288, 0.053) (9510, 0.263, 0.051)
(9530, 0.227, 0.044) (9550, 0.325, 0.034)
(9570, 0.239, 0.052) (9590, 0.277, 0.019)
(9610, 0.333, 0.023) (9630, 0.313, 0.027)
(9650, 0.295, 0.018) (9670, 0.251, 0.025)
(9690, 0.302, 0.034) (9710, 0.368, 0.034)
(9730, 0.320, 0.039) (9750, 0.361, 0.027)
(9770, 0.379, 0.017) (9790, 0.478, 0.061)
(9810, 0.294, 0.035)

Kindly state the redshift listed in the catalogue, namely 2.124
